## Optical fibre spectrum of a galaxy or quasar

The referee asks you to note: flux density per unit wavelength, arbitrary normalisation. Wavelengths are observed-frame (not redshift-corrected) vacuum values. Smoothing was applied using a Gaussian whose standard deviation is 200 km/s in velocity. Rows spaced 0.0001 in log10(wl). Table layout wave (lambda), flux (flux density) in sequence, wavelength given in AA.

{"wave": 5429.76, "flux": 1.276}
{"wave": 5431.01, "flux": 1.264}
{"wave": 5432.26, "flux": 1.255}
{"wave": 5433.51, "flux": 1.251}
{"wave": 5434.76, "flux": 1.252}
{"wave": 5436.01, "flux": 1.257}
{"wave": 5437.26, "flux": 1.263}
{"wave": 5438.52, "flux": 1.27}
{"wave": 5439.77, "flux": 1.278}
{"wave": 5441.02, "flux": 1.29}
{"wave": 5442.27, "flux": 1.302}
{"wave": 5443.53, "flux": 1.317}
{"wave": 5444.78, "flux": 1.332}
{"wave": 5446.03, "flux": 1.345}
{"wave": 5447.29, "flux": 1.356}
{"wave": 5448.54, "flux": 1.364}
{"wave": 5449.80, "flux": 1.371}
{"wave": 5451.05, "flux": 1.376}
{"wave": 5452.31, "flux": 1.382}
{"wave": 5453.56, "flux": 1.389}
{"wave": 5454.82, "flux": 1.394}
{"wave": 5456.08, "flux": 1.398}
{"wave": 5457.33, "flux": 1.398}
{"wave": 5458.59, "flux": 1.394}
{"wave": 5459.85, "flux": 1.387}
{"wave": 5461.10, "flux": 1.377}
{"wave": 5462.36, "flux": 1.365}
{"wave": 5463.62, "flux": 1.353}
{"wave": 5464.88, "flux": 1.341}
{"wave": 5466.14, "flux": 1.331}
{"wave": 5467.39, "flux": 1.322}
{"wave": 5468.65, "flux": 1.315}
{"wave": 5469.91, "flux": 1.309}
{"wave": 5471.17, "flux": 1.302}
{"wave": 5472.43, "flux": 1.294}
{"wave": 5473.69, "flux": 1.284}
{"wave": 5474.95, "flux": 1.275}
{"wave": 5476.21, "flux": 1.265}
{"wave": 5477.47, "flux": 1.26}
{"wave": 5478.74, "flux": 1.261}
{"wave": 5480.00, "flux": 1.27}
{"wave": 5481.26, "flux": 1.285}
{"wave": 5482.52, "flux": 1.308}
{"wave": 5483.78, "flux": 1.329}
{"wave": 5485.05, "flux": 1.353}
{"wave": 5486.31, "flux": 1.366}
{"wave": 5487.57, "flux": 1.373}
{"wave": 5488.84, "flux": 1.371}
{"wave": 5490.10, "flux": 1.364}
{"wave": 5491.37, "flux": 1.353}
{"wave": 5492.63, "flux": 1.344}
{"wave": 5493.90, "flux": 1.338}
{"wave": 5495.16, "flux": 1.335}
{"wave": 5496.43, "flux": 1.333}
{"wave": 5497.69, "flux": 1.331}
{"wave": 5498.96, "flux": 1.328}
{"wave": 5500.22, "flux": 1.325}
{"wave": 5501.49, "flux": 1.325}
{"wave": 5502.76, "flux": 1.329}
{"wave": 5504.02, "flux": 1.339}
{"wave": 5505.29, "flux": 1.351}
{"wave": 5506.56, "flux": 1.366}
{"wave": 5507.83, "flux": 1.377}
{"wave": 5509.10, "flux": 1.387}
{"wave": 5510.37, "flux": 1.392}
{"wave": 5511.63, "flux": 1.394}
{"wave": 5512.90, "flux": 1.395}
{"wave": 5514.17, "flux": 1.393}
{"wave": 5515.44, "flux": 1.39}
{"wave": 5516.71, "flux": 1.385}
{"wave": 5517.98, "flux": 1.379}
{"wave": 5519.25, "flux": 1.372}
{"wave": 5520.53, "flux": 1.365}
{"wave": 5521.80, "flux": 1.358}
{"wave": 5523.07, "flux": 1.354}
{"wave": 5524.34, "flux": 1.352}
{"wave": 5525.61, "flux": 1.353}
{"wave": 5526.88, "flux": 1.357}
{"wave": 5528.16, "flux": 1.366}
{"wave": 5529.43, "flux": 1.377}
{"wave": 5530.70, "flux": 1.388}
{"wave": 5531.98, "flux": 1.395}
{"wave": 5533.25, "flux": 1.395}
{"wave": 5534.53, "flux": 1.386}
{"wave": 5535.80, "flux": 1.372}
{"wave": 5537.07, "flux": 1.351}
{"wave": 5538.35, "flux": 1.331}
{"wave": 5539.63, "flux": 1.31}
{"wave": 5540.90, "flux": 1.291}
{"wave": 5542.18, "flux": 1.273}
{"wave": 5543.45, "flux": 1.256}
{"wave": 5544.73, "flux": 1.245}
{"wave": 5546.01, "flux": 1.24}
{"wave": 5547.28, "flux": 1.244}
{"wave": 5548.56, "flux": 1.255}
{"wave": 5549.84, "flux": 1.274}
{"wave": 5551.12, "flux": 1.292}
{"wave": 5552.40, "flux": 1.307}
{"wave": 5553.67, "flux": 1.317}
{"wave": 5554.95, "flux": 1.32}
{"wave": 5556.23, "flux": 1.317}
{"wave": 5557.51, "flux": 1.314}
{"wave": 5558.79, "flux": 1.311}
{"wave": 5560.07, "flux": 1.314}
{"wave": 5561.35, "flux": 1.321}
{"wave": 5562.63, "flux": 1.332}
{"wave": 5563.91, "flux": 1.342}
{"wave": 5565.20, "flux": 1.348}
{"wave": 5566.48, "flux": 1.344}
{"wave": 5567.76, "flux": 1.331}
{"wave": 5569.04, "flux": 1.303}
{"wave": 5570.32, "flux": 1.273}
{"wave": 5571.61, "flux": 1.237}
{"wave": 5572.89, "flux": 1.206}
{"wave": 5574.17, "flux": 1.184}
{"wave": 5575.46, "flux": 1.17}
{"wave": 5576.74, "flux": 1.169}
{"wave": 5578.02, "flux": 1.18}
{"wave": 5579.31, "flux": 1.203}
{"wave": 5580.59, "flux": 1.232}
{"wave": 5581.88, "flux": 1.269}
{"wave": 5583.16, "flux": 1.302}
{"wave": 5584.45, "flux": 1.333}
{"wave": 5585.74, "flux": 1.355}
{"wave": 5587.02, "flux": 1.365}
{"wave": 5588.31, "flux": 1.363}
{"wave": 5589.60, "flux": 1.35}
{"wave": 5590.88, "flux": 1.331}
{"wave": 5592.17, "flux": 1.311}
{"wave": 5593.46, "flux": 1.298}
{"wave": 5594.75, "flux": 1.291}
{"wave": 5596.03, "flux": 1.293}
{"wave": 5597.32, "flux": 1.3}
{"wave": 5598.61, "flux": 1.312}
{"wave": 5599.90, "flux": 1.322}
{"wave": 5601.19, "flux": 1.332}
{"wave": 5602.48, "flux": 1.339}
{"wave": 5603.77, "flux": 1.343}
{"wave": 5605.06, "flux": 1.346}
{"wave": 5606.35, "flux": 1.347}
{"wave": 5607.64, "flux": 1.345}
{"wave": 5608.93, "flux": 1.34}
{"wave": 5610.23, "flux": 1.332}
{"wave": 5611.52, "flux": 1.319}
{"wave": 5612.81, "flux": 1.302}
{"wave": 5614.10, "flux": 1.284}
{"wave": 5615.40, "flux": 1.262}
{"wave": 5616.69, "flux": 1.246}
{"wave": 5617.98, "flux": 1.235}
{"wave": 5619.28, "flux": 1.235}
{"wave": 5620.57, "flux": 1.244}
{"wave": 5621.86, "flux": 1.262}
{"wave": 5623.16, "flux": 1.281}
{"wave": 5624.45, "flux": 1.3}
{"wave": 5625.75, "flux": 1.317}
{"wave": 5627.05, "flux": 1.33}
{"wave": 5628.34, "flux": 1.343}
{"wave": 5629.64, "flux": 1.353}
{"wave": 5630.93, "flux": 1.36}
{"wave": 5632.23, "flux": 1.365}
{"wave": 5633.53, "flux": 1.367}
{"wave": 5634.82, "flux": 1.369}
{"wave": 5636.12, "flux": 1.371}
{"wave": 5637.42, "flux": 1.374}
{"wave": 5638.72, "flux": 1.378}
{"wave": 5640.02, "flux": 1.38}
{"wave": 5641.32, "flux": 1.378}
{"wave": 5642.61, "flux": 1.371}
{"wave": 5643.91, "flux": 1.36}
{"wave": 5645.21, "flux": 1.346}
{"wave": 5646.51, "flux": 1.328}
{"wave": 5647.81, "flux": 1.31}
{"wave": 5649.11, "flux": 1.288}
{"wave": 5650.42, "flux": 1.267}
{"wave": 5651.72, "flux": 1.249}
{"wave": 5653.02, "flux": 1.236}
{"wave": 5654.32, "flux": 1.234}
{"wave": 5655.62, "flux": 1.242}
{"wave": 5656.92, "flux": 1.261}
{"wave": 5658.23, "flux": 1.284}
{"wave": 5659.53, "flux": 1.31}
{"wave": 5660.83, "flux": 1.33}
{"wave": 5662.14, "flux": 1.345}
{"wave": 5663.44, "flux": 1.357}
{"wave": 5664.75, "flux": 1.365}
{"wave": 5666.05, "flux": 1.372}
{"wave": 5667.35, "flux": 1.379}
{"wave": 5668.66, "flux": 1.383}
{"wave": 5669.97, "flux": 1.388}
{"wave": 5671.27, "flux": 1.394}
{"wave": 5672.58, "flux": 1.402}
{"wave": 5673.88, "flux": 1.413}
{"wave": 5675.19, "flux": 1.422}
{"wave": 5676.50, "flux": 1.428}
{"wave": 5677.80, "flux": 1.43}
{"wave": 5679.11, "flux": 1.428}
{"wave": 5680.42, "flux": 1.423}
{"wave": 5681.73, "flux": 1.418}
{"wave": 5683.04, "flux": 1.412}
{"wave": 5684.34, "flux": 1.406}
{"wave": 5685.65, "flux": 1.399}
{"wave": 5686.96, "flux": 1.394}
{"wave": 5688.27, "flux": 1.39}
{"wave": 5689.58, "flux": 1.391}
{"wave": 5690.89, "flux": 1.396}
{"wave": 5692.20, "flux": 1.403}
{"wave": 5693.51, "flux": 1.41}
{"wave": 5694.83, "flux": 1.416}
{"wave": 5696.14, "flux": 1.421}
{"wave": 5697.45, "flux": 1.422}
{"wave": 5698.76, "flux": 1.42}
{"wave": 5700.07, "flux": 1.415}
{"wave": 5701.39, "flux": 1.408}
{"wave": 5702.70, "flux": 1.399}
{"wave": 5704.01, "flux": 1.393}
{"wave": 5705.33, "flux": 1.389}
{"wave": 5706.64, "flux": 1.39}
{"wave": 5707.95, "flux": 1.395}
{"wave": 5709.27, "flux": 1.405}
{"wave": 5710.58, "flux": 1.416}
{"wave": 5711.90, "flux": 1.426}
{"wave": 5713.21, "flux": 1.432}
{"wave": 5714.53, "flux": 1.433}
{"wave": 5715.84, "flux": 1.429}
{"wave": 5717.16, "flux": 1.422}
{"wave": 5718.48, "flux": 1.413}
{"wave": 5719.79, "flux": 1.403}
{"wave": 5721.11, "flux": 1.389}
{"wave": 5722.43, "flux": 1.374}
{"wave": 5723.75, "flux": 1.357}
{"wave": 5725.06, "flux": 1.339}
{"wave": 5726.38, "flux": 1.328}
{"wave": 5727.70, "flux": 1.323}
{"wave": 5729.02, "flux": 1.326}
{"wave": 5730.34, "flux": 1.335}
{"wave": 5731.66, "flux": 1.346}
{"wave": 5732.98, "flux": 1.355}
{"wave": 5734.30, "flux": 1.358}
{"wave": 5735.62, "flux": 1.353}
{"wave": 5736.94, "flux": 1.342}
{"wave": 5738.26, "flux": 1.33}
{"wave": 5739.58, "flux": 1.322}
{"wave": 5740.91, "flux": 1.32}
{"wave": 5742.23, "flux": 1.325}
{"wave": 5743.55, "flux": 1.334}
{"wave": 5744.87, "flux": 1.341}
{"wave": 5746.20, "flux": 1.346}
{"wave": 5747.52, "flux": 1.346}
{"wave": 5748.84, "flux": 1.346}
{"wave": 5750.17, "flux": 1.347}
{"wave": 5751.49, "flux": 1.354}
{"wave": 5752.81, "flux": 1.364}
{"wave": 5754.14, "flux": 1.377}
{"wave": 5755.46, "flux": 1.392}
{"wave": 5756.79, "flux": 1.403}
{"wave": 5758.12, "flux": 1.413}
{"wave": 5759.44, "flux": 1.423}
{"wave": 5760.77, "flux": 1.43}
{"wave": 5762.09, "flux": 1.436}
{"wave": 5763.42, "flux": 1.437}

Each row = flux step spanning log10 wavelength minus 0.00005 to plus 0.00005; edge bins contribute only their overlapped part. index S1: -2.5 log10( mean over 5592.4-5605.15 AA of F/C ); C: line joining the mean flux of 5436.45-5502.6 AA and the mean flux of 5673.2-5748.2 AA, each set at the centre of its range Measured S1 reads 0.04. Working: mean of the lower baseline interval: 1.33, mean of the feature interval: 1.32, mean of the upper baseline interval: 1.39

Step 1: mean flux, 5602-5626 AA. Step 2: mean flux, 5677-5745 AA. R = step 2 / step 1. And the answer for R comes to 1.07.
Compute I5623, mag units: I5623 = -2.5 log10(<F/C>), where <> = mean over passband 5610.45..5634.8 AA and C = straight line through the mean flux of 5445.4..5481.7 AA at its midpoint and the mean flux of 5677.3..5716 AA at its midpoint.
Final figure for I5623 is 0.07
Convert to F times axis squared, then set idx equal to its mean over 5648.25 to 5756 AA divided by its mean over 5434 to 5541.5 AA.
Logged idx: 1.1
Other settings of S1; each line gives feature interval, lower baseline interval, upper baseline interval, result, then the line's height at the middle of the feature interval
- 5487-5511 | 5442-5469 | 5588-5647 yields 0.00 mag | 1.35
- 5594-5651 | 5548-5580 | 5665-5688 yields 0.02 mag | 1.34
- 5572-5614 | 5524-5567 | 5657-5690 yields 0.04 mag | 1.35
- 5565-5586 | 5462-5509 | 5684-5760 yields 0.07 mag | 1.35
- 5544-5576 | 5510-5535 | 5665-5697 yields 0.08 mag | 1.38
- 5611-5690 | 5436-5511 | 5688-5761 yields 0.02 mag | 1.37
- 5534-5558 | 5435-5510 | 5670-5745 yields 0.04 mag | 1.35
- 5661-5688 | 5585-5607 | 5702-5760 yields -0.03 mag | 1.35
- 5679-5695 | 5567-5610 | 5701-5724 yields -0.02 mag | 1.38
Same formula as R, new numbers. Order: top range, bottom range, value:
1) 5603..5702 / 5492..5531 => 0.99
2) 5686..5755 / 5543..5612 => 1.06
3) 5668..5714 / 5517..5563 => 1.06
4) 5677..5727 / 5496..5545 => 1.04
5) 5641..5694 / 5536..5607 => 1.05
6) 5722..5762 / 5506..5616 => 1.03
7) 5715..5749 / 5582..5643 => 1.02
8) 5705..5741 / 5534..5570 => 1.05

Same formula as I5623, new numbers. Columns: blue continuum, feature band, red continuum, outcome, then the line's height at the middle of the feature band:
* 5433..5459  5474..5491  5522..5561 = 0.01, 1.33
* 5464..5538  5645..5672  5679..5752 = 0.04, 1.37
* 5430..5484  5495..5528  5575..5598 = -0.05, 1.3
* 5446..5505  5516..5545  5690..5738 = 0.00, 1.35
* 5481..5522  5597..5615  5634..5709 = 0.03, 1.36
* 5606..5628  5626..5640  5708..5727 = -0.04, 1.31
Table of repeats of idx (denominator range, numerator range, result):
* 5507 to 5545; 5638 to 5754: 1.07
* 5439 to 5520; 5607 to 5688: 1.06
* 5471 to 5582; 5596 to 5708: 1.07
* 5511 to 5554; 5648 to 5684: 1.06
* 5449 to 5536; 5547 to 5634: 1.00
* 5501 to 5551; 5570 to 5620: 0.98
